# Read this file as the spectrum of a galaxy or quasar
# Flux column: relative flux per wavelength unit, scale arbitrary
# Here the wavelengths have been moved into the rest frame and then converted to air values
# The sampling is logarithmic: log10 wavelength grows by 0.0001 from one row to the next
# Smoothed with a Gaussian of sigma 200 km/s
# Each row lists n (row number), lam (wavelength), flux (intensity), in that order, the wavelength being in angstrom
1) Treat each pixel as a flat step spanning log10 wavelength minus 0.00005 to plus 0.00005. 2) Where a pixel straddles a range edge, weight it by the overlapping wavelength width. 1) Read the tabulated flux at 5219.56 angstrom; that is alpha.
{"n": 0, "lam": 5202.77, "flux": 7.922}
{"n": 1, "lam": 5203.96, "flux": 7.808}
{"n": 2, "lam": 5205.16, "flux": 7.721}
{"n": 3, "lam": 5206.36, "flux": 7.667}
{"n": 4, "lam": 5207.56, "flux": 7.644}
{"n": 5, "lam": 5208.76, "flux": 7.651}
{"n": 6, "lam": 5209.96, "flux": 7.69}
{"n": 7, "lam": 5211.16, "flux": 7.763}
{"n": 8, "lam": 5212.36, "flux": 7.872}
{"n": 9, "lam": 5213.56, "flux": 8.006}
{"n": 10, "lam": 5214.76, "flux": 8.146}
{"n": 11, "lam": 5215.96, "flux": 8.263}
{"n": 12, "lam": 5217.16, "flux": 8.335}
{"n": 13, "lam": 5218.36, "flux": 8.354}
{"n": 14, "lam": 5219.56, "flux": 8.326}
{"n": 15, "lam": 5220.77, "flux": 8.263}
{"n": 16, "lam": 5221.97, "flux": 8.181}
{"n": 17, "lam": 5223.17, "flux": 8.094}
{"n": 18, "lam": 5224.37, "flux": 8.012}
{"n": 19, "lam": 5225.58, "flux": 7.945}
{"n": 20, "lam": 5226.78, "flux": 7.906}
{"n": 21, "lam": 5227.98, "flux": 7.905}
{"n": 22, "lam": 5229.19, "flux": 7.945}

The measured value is 8.326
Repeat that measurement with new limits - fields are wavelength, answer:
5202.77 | 7.922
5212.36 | 7.872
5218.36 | 8.354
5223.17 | 8.094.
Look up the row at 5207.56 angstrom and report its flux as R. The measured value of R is 7.644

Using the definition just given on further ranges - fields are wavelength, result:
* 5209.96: 7.69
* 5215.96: 8.263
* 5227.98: 7.905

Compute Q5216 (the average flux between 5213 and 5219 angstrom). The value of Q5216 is 8.23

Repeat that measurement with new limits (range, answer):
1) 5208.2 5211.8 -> 7.7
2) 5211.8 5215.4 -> 8.02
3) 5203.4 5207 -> 7.72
